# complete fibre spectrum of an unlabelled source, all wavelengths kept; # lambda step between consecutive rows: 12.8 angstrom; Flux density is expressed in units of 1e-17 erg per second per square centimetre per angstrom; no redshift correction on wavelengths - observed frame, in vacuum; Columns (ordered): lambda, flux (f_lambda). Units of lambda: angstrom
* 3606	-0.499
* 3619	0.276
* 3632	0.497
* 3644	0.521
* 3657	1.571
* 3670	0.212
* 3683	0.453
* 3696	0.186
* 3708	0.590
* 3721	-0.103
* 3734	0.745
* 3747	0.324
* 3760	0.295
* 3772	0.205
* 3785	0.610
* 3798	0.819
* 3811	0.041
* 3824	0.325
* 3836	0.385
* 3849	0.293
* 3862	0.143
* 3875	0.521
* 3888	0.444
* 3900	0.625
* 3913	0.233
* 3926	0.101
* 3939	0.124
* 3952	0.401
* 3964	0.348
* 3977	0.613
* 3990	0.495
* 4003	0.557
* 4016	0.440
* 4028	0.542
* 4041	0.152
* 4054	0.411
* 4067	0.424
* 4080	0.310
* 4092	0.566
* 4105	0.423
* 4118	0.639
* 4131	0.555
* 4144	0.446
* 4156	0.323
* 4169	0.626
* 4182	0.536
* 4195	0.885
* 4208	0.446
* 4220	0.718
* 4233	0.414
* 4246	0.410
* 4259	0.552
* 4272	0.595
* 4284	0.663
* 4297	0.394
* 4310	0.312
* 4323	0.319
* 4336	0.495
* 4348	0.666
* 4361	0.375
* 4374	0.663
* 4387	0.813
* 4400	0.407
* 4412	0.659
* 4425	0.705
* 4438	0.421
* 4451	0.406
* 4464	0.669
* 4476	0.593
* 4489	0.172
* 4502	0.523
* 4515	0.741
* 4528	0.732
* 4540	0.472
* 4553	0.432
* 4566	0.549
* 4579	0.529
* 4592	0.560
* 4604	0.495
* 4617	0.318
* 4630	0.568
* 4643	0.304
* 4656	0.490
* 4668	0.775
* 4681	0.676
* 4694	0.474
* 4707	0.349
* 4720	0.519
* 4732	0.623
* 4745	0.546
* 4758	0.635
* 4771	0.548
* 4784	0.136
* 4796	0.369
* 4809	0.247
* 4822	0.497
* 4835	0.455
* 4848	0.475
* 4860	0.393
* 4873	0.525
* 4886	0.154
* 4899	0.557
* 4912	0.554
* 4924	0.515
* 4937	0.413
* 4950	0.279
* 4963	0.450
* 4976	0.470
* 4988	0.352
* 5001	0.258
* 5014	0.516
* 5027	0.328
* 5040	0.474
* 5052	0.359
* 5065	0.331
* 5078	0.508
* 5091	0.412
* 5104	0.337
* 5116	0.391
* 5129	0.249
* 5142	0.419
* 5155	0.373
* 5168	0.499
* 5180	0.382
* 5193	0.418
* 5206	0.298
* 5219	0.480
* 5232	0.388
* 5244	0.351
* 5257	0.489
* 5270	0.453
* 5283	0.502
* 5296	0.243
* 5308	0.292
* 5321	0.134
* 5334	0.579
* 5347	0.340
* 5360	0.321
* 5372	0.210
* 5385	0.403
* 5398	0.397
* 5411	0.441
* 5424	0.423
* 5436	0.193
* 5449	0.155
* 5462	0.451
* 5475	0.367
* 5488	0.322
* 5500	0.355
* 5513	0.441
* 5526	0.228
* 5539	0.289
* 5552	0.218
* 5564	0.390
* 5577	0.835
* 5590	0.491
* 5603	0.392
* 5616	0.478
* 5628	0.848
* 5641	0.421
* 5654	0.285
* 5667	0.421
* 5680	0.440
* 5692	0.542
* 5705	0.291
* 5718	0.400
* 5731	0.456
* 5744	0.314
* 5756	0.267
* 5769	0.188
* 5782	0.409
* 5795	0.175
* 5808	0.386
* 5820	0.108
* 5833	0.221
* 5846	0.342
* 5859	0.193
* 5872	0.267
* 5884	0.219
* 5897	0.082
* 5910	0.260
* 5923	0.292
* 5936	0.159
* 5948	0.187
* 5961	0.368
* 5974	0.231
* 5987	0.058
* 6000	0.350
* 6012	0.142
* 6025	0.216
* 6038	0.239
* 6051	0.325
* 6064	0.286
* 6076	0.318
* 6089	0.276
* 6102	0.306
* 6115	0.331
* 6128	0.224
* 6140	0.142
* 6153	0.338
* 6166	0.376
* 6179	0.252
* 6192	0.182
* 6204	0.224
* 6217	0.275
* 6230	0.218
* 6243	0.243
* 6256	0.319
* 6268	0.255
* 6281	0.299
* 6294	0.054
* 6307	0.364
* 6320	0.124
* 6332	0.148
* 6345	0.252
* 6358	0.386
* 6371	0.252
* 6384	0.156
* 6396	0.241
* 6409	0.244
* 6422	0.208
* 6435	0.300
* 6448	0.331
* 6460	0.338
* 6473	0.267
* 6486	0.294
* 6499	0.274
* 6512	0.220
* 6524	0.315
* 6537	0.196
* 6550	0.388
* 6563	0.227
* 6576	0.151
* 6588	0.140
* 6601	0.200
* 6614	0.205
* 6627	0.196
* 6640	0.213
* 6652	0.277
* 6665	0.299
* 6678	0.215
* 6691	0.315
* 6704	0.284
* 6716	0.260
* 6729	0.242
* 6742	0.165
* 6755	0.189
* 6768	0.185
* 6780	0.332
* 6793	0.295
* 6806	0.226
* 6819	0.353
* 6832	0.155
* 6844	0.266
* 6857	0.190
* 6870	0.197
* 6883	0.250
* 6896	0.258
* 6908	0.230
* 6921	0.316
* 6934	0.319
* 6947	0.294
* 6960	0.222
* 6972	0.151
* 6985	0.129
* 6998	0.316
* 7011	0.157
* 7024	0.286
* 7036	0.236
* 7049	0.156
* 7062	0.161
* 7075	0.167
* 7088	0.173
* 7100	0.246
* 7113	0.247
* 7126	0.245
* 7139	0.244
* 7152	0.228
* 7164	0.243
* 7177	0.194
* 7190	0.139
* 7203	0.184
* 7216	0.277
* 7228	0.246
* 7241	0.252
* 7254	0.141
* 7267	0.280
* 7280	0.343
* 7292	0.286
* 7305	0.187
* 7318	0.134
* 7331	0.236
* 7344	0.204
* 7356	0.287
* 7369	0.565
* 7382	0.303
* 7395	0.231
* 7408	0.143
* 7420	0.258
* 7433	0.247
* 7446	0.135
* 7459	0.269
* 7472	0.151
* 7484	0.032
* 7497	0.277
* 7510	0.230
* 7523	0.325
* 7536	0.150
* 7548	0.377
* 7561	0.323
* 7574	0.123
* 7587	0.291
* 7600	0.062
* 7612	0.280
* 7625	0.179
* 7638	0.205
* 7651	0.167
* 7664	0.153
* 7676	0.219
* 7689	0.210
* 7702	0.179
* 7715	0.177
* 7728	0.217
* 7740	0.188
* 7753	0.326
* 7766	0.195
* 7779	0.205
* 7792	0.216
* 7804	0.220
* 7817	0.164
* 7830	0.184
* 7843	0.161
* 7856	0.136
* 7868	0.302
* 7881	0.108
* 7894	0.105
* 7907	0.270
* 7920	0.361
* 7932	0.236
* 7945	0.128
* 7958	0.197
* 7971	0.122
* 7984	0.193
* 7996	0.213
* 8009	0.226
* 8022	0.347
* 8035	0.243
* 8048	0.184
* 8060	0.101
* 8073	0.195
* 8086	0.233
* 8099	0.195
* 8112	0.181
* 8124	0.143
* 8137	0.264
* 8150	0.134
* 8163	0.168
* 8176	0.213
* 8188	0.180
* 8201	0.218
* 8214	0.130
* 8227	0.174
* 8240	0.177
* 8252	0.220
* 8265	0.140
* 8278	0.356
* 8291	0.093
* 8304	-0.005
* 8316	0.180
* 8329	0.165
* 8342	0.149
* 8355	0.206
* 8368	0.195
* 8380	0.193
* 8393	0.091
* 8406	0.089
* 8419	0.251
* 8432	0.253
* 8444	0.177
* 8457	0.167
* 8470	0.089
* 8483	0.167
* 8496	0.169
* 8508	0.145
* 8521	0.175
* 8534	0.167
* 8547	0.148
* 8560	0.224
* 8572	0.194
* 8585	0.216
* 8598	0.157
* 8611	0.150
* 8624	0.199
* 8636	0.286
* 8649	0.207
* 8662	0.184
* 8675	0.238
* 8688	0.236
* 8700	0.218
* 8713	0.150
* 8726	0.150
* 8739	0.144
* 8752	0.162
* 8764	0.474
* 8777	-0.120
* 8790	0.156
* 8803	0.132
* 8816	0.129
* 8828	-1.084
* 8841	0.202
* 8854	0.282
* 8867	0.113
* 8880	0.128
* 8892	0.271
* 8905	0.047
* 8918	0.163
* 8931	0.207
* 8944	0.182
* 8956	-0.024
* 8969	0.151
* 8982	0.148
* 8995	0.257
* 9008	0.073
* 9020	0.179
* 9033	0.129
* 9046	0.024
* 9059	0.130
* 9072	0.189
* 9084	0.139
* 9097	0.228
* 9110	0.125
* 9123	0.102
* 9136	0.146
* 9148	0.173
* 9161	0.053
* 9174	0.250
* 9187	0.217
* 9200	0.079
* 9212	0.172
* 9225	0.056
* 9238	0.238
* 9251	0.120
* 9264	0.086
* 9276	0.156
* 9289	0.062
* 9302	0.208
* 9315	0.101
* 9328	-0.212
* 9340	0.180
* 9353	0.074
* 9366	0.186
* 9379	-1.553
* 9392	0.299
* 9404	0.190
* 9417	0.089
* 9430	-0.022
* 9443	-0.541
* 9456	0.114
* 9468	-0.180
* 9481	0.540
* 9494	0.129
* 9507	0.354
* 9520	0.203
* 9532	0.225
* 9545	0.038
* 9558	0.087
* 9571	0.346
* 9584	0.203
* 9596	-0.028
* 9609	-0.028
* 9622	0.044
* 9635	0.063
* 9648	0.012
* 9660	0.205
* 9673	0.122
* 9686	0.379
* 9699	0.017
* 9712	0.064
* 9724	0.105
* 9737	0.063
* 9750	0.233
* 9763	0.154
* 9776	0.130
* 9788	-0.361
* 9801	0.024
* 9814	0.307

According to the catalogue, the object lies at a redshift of 0.123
